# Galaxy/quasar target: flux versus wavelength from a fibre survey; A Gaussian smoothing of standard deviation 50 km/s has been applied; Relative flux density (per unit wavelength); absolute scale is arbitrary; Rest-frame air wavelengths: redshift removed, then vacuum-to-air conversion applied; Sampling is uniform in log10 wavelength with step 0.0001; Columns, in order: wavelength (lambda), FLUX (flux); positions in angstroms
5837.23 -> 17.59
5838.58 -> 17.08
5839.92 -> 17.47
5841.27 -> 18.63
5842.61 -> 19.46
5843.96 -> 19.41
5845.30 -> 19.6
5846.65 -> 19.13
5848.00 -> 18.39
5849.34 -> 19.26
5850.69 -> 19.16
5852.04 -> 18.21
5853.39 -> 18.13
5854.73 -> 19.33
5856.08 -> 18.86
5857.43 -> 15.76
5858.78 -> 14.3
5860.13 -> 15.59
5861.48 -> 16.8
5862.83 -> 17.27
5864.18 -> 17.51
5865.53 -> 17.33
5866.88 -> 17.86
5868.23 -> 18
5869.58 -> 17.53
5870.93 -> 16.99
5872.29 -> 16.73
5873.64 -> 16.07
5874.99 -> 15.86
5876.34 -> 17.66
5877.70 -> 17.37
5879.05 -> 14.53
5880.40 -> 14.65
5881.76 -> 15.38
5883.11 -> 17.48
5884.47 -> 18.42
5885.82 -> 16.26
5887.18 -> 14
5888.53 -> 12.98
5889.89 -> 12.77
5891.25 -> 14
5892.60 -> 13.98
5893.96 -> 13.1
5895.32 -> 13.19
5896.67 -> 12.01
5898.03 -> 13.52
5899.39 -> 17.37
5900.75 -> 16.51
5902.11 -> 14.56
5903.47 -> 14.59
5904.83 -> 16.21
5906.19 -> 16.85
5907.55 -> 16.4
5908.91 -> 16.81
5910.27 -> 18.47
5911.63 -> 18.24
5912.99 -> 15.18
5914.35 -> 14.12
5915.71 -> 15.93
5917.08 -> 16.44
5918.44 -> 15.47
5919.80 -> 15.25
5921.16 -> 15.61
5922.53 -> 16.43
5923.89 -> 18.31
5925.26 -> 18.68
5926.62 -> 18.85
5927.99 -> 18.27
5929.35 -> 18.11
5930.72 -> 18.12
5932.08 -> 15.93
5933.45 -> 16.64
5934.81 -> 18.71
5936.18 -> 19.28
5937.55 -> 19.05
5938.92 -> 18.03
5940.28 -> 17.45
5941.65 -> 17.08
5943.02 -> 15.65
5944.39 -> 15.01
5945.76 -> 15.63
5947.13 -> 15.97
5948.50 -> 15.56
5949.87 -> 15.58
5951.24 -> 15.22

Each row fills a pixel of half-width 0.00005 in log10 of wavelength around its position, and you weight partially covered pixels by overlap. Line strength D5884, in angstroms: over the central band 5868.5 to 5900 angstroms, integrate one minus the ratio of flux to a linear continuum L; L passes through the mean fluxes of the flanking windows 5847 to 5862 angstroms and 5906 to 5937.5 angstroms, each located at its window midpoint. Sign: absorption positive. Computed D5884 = 3.77 angstroms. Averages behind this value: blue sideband 17.7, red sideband 17.1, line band 15.3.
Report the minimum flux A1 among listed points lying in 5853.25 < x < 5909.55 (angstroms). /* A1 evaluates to 12.01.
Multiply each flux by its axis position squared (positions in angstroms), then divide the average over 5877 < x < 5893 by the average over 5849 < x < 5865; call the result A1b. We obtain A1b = 0.88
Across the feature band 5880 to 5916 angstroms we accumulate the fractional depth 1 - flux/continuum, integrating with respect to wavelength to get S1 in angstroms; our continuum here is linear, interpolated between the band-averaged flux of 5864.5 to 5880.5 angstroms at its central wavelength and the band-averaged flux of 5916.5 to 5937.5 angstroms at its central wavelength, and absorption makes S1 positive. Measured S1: 3.8 angstroms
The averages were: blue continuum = 16.8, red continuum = 17.4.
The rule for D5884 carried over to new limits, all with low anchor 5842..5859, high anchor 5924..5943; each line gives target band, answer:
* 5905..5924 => 1.8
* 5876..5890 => 2.0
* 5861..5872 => 0.6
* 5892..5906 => 2.8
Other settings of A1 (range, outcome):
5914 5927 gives 14.12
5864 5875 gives 15.86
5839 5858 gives 15.76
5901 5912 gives 14.56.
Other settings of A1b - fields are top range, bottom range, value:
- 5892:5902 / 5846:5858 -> 0.78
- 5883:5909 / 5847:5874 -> 0.87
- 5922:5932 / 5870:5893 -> 1.17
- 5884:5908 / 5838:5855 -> 0.80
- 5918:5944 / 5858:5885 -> 1.07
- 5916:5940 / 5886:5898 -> 1.32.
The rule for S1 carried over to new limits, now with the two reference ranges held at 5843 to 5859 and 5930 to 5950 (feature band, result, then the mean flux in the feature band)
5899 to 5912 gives 0.7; 16.5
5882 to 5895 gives 2.2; 14.8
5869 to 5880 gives 0.9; 16.5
